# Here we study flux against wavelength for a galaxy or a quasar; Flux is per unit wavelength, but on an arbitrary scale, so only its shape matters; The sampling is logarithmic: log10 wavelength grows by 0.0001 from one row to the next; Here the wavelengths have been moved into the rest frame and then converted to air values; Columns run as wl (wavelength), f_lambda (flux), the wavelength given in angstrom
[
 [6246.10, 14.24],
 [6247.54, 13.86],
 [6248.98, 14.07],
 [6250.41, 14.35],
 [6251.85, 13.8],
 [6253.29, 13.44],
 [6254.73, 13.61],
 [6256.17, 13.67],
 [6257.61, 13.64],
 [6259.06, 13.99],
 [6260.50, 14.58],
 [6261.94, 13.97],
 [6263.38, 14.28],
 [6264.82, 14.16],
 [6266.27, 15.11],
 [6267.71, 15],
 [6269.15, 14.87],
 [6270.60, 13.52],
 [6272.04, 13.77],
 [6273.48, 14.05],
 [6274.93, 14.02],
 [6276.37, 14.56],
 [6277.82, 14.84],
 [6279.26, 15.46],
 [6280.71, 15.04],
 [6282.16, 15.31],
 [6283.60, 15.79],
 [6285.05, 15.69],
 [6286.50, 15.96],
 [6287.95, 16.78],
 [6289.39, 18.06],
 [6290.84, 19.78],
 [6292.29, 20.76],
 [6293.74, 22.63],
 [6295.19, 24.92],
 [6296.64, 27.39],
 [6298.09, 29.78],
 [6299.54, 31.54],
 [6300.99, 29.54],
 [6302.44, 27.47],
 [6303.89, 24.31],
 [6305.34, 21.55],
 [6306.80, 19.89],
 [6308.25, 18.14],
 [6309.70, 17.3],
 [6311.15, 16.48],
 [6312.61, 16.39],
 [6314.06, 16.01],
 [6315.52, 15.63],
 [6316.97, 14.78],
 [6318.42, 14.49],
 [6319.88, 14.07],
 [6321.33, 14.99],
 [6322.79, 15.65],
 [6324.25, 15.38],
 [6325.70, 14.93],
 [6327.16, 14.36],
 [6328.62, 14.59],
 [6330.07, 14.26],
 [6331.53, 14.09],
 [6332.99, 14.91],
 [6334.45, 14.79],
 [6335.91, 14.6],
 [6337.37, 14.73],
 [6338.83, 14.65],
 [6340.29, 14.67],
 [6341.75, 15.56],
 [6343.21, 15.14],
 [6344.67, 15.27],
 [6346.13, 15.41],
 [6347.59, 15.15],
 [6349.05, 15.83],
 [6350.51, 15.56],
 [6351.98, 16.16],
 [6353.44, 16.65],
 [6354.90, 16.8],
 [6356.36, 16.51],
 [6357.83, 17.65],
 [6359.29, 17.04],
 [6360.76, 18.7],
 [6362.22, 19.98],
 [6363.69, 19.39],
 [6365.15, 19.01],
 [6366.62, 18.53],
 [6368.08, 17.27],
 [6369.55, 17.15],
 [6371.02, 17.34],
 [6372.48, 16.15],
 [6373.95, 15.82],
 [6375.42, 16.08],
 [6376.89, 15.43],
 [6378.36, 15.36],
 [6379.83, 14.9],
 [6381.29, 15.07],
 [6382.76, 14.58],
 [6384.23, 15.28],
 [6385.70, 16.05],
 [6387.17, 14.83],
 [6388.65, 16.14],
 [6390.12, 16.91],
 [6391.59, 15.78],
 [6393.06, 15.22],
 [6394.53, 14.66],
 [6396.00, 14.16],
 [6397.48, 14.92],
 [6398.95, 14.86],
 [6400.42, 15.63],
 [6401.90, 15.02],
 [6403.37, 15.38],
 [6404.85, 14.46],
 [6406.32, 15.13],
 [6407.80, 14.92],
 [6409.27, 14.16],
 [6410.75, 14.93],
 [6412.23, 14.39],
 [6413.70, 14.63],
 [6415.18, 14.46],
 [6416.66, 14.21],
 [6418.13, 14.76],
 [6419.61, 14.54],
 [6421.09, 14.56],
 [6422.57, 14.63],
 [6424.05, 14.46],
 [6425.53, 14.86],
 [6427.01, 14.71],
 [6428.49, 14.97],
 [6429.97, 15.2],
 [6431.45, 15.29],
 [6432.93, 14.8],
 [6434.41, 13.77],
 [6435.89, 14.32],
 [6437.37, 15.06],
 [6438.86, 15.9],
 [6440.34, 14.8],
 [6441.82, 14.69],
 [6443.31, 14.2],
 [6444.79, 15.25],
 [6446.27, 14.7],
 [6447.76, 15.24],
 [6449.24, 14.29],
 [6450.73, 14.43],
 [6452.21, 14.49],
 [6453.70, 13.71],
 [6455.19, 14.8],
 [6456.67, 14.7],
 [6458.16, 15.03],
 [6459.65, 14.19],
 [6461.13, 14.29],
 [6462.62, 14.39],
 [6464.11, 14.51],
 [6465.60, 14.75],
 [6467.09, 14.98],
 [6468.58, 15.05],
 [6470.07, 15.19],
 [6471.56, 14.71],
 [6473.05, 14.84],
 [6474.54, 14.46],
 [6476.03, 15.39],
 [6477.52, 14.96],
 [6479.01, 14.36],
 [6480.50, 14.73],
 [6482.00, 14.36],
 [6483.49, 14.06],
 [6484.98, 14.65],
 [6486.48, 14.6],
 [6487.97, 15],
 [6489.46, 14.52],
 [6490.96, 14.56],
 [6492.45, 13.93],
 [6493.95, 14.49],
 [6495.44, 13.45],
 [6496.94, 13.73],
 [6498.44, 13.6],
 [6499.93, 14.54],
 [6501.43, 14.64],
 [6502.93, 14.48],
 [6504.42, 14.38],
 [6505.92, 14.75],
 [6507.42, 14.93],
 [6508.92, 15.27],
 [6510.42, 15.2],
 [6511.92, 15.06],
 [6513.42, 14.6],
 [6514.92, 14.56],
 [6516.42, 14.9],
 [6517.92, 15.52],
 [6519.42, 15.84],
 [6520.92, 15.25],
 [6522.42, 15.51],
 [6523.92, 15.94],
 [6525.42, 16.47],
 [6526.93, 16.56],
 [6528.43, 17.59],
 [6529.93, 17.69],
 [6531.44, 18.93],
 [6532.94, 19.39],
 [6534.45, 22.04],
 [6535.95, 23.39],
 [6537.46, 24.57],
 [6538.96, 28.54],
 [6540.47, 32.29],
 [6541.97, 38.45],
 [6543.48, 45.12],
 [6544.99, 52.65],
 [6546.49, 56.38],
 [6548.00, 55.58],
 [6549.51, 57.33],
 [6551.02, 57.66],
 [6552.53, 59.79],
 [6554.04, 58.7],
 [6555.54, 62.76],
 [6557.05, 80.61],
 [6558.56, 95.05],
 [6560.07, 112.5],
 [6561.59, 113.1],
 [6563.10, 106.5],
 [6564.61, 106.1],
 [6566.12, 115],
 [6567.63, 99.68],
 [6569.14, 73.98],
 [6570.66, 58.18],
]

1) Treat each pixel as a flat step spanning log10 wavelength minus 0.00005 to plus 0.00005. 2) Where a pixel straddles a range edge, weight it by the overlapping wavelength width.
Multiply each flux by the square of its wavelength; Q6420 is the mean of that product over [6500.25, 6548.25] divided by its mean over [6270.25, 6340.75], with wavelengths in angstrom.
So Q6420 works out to 1.36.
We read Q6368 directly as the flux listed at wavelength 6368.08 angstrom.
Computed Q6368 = 17.27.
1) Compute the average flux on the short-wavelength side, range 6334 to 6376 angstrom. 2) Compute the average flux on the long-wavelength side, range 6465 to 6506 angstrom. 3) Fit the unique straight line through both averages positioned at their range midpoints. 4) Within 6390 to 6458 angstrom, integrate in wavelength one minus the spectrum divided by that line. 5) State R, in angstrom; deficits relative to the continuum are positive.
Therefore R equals 2.93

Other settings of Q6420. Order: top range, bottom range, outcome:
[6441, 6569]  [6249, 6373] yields 1.84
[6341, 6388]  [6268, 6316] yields 0.88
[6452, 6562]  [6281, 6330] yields 1.44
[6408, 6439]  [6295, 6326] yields 0.76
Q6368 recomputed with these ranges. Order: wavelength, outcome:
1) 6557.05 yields 80.61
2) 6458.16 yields 15.03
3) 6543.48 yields 45.12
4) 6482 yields 14.36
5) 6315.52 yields 15.63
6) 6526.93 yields 16.56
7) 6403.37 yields 15.38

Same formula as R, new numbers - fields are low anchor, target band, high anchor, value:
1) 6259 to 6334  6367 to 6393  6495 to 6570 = 9.7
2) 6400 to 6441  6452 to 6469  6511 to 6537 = 1.2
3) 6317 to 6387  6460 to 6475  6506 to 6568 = 8.3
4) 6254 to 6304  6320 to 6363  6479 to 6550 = 6.9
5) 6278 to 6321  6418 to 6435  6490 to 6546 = 4.2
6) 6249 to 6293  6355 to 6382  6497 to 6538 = -2.6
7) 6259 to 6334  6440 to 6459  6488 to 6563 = 8.7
